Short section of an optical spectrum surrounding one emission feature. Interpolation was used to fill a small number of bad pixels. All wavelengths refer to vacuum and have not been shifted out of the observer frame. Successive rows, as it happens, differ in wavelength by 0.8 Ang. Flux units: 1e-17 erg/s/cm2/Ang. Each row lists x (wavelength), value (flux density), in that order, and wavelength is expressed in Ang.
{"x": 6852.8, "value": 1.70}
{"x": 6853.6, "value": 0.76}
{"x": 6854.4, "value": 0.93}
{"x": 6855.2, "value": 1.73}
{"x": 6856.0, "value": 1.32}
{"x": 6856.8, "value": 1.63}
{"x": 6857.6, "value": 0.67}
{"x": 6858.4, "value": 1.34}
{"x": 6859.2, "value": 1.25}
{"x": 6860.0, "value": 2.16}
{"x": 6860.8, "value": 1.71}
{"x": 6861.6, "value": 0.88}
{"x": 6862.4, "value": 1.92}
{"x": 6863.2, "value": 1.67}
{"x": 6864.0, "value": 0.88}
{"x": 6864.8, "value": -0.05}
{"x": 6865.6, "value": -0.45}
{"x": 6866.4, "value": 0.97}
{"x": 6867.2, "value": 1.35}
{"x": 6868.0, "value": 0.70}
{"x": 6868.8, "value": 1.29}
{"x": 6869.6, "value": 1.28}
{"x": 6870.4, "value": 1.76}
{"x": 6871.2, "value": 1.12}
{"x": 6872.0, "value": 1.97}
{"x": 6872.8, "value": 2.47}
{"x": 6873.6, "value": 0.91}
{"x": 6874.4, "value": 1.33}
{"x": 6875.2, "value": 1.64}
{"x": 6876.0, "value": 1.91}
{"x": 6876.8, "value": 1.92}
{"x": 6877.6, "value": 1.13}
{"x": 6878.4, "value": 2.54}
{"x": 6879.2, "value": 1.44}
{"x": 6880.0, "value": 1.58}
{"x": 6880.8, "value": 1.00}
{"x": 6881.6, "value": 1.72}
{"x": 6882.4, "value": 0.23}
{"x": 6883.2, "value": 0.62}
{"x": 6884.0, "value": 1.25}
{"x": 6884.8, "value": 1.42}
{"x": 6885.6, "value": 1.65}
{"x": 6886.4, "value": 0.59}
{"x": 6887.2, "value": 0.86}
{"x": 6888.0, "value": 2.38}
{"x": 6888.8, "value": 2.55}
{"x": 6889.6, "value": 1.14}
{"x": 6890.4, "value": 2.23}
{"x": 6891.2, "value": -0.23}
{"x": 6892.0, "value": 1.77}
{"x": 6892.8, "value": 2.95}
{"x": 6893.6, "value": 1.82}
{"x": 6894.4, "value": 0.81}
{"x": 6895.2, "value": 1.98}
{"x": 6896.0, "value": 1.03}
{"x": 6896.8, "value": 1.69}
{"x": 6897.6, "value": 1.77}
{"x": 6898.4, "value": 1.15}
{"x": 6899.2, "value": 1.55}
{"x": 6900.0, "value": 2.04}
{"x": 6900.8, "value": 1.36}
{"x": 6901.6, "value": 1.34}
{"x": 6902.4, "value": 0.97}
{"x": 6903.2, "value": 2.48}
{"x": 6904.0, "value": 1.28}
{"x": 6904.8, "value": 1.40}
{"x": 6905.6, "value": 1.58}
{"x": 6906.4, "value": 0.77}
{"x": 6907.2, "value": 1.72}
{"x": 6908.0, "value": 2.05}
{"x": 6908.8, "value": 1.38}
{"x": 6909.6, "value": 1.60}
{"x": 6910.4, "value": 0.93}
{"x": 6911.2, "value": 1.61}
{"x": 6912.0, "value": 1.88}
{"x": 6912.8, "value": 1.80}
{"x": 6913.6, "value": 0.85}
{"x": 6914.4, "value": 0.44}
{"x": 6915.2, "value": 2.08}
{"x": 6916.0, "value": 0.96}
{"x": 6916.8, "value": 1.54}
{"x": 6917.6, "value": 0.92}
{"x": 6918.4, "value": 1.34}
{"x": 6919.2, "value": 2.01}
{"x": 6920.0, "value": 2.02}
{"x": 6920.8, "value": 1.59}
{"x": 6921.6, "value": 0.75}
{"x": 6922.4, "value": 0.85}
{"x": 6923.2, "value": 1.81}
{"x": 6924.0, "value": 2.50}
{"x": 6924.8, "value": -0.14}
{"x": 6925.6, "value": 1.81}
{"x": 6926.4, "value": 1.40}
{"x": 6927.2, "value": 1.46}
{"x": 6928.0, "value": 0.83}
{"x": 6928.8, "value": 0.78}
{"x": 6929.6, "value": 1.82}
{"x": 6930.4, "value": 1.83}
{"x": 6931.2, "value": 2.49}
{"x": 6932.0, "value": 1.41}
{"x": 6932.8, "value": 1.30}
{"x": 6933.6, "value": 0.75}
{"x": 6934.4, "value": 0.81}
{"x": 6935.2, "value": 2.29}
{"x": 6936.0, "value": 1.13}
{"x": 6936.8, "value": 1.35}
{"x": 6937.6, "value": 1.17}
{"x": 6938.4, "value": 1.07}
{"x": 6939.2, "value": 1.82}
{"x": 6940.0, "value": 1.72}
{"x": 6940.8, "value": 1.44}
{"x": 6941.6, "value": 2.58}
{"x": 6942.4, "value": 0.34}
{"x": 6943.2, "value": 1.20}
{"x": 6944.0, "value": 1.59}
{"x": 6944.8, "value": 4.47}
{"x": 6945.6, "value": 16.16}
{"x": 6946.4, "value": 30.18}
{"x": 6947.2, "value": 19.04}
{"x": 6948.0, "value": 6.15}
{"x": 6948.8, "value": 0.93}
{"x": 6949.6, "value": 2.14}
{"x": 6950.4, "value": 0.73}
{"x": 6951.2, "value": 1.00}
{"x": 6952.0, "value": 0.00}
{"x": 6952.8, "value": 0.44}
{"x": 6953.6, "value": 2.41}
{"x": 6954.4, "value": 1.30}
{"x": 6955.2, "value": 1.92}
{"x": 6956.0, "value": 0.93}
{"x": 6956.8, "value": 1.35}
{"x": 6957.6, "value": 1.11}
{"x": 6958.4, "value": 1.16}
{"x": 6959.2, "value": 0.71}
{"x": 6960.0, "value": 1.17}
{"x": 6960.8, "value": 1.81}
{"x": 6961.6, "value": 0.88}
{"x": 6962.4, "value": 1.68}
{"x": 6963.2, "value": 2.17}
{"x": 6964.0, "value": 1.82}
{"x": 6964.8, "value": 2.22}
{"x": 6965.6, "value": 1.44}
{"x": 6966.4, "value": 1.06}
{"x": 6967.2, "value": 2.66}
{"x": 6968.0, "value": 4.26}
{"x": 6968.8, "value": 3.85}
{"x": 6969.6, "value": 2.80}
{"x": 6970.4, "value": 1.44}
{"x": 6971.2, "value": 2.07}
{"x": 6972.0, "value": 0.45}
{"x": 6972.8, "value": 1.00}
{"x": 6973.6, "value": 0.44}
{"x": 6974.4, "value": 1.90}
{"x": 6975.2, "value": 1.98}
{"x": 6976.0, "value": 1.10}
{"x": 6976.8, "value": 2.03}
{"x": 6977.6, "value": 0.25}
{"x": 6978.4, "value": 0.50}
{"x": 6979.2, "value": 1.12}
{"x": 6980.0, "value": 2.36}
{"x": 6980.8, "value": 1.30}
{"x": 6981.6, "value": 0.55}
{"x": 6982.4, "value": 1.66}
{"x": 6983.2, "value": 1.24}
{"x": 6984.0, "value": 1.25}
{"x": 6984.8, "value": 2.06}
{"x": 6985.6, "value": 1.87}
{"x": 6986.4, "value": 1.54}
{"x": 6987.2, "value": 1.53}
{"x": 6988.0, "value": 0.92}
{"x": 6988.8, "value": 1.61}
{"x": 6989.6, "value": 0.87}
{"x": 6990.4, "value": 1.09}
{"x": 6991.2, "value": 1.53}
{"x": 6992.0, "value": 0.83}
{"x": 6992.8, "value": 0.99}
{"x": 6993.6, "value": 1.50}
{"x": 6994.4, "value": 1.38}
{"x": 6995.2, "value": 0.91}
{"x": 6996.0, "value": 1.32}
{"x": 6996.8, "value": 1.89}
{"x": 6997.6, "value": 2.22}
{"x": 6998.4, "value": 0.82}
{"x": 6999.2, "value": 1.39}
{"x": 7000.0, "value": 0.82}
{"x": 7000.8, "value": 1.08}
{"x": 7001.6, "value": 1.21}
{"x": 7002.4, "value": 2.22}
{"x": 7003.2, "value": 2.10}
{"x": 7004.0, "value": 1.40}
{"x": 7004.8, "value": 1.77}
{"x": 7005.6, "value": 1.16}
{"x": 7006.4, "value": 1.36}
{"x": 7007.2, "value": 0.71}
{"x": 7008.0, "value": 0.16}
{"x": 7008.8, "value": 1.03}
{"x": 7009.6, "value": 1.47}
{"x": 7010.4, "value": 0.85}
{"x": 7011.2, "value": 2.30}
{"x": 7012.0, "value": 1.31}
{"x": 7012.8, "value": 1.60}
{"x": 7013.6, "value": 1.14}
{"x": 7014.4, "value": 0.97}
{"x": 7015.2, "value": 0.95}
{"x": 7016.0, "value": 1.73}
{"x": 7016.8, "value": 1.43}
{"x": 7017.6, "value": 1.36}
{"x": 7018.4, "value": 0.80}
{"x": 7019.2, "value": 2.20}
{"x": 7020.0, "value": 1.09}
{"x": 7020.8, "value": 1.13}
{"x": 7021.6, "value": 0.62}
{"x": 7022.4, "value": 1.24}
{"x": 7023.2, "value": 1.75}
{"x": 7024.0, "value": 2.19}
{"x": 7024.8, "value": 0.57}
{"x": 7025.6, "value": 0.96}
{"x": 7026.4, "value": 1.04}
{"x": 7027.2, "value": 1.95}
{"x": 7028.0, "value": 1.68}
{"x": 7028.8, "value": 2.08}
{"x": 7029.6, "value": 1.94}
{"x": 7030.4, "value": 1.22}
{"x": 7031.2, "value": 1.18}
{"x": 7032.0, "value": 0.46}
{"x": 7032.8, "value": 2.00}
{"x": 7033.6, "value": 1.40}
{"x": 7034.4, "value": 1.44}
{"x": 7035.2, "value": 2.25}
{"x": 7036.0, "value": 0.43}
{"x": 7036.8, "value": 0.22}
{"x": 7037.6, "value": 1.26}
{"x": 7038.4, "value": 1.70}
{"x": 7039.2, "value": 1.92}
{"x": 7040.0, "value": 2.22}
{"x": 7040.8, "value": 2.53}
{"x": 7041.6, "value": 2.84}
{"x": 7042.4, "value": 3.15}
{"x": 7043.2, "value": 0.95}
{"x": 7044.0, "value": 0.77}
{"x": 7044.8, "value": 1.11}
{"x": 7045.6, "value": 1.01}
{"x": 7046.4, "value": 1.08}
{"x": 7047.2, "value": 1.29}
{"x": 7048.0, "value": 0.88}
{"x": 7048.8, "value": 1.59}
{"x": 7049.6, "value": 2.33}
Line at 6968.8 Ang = [N II]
